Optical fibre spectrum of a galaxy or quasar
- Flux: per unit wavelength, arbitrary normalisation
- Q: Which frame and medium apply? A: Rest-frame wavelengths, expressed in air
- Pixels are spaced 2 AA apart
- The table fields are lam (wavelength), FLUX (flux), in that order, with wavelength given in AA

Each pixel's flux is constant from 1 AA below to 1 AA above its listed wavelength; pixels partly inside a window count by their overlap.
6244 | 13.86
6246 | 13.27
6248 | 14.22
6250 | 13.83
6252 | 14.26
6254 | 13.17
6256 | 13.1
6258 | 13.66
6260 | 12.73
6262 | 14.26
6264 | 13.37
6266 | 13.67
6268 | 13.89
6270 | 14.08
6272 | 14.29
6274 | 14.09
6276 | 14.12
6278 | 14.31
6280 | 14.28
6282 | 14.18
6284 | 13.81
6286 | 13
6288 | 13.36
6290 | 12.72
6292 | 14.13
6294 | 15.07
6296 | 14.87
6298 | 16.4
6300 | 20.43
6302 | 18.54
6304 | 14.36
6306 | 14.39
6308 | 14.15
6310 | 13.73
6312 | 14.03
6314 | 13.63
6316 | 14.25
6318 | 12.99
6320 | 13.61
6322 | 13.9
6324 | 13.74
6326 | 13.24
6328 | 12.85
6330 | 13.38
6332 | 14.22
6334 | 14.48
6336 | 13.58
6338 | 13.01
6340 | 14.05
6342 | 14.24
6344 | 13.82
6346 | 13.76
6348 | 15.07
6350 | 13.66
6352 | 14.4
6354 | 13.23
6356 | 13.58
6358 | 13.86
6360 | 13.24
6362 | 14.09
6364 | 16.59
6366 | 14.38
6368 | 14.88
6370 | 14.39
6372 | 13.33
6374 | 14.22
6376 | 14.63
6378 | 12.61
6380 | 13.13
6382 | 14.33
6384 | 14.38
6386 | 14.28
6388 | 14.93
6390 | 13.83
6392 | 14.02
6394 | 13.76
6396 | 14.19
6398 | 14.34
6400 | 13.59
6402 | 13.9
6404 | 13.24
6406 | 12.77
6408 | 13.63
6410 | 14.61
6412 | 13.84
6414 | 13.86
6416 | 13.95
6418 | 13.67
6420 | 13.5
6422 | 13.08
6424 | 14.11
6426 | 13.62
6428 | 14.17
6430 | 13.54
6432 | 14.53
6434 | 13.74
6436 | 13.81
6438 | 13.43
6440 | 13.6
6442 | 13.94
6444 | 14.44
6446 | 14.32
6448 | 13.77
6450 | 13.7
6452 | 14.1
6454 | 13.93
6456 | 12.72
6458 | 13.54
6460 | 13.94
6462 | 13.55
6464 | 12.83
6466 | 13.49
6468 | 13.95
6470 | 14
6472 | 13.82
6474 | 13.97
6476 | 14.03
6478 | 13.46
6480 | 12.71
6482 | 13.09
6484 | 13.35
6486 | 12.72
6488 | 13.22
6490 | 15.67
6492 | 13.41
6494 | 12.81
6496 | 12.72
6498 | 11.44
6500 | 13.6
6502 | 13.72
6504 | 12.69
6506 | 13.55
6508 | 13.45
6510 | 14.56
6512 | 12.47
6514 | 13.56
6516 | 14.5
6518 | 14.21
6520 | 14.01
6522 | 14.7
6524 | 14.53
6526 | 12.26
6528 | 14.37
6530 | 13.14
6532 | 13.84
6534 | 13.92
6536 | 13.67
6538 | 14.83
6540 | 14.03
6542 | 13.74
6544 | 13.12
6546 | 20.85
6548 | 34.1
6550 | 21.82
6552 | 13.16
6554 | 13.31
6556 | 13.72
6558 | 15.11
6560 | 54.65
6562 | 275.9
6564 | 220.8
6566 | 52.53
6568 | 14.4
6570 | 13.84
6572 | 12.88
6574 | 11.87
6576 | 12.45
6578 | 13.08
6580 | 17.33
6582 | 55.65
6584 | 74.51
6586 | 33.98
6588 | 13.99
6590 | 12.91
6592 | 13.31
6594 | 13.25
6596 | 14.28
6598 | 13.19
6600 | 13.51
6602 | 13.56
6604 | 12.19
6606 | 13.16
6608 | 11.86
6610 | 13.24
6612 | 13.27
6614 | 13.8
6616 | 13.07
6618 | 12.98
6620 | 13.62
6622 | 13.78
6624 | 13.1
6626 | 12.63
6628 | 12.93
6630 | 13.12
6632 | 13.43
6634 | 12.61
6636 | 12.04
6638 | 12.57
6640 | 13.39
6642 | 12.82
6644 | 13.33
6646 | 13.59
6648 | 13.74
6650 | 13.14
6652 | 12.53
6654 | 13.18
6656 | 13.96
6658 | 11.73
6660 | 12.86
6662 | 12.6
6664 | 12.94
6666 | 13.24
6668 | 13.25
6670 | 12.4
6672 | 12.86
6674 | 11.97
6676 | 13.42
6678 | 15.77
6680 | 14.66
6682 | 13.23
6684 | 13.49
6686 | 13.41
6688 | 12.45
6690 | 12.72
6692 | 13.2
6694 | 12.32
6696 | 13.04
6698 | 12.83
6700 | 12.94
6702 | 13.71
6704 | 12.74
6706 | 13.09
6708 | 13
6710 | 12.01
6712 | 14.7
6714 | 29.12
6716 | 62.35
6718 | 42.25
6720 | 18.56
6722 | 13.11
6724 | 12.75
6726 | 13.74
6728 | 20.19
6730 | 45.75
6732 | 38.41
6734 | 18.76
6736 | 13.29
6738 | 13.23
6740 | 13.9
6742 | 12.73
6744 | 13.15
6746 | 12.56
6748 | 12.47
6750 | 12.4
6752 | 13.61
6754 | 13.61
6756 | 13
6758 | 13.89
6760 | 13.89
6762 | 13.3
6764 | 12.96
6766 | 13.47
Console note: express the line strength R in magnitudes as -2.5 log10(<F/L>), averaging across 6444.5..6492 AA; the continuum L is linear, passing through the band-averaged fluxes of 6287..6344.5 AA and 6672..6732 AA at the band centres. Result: 0.16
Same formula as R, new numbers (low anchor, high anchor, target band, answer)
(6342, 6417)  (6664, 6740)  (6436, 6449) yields 0.06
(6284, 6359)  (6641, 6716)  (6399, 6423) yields 0.04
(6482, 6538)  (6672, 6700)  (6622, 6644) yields 0.03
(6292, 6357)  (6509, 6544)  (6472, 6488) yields 0.05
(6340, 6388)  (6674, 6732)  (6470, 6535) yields 0.17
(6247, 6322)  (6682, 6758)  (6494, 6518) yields 0.20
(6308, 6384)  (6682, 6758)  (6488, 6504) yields 0.16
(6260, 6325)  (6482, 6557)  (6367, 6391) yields 0.03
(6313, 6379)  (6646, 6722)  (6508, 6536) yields 0.08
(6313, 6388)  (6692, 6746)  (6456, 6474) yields 0.15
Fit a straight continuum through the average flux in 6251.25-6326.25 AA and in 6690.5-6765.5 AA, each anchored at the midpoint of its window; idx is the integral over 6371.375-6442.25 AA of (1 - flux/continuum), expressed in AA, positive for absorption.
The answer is 6.1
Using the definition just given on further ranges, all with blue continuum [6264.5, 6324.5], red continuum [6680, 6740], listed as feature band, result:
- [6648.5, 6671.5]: 6.8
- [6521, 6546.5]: 4.0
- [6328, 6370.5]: 2.6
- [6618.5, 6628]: 2.5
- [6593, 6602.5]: 2.2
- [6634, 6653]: 5.4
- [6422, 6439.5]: 2.2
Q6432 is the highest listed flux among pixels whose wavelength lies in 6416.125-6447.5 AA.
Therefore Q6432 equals 14.53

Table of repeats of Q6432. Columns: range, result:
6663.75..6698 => 15.77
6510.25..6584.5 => 275.9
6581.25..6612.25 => 74.51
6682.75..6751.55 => 62.35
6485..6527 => 15.67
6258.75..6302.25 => 20.43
